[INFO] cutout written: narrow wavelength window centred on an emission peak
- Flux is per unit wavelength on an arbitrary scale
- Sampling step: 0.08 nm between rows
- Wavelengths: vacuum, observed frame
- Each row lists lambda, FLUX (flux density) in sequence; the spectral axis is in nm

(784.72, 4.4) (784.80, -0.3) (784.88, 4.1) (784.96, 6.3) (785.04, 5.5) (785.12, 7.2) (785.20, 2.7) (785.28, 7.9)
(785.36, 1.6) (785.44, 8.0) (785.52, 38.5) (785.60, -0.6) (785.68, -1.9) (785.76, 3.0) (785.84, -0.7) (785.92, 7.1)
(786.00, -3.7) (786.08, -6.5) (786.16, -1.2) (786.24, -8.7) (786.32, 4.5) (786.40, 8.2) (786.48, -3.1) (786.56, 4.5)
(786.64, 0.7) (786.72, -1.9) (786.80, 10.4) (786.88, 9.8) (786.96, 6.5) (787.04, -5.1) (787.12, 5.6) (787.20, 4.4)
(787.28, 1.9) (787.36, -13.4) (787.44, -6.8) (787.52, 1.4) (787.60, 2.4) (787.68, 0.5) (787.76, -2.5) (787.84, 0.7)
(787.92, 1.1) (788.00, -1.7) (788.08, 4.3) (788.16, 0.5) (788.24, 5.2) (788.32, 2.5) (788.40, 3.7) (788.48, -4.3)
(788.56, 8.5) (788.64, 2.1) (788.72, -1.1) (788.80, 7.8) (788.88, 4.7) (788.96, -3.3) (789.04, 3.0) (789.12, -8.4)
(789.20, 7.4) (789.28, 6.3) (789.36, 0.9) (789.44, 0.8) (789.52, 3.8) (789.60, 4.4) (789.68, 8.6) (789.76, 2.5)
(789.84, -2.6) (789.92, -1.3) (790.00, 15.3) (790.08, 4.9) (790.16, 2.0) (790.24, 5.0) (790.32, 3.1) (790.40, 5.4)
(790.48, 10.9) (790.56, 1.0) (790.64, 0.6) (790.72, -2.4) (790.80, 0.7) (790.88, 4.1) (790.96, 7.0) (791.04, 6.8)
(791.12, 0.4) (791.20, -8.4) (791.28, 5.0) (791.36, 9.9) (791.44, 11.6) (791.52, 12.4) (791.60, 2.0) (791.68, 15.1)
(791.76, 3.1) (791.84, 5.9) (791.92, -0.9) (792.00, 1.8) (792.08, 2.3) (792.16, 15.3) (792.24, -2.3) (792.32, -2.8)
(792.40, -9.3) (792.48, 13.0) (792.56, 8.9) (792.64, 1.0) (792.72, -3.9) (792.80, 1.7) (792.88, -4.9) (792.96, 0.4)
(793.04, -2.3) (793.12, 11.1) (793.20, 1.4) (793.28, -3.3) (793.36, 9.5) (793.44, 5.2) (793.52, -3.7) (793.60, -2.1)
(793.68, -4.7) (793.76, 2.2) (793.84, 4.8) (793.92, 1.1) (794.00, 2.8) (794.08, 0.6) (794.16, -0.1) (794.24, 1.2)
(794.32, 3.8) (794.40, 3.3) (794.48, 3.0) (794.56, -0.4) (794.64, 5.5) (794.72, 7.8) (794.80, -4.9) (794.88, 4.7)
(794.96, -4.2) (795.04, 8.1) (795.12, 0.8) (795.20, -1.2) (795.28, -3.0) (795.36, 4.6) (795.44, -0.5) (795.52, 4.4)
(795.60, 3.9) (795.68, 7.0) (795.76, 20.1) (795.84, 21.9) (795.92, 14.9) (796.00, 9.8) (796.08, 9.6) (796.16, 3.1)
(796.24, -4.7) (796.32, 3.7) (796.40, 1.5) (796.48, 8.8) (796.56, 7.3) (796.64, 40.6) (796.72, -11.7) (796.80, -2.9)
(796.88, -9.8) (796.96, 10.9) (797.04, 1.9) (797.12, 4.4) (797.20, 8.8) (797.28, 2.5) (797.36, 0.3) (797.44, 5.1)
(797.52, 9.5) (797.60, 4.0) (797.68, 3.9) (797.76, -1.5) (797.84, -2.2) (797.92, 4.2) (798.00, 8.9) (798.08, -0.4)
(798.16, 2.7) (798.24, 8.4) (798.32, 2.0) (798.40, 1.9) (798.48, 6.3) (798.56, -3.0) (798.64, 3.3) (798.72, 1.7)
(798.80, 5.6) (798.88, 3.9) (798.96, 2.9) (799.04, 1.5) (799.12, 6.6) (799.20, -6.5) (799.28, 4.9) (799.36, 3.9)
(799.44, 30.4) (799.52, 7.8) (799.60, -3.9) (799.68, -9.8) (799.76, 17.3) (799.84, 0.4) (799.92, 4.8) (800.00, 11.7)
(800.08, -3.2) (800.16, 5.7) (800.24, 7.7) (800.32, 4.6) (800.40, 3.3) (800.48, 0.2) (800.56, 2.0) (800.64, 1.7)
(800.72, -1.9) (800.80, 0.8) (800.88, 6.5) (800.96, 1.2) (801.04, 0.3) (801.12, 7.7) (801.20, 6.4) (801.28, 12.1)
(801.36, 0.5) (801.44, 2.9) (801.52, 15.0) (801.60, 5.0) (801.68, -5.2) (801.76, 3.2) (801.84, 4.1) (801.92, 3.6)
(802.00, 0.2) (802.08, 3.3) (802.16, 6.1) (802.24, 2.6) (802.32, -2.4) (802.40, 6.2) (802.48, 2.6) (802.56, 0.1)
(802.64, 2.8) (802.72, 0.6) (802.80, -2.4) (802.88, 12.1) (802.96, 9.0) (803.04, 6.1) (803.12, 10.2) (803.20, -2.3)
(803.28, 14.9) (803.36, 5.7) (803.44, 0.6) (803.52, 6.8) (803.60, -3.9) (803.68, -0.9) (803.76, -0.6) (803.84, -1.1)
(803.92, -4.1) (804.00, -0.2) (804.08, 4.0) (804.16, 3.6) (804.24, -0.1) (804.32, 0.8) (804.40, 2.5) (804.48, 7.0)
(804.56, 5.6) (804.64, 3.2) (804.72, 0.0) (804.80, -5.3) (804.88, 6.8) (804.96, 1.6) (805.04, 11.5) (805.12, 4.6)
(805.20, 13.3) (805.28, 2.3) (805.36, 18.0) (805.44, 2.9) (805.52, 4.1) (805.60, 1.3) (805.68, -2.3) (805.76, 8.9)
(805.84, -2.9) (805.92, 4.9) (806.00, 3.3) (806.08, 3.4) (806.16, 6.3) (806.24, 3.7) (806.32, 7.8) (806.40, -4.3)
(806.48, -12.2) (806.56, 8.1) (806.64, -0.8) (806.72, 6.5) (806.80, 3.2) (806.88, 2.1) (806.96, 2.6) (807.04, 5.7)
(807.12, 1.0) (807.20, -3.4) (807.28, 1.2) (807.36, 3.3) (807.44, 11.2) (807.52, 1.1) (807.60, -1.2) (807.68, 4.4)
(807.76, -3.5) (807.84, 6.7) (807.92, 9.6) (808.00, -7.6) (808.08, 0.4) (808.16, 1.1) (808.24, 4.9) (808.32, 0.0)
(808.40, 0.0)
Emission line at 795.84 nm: H-beta 4861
